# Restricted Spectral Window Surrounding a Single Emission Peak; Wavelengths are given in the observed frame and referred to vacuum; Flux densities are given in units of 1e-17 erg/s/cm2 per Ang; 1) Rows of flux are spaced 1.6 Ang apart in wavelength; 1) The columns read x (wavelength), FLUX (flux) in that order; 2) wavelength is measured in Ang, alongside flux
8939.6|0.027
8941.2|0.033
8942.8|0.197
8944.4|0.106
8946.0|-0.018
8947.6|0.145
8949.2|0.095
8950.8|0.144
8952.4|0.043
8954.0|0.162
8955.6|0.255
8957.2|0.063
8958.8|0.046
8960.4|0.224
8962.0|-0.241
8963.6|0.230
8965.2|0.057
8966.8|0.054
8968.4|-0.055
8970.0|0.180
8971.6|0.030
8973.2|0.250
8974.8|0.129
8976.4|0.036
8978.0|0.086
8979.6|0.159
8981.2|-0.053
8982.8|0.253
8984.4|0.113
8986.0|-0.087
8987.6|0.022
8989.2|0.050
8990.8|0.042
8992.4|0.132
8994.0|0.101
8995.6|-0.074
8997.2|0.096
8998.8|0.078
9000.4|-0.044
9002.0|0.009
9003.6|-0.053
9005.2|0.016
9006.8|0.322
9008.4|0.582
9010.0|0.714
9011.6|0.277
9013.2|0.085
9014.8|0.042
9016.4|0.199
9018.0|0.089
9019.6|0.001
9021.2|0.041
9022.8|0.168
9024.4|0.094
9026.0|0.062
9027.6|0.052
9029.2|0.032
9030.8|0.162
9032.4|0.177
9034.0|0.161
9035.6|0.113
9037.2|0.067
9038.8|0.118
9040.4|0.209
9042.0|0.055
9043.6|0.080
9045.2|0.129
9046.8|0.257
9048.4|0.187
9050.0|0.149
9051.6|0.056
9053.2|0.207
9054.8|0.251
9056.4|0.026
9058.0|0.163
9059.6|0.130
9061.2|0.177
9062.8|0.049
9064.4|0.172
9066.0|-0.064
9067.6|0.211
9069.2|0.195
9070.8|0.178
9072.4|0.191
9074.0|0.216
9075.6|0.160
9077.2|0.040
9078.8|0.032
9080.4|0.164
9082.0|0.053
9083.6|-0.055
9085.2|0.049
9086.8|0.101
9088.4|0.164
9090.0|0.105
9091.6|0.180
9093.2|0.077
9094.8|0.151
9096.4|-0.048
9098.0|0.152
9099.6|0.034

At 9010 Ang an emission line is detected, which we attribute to Hgamma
